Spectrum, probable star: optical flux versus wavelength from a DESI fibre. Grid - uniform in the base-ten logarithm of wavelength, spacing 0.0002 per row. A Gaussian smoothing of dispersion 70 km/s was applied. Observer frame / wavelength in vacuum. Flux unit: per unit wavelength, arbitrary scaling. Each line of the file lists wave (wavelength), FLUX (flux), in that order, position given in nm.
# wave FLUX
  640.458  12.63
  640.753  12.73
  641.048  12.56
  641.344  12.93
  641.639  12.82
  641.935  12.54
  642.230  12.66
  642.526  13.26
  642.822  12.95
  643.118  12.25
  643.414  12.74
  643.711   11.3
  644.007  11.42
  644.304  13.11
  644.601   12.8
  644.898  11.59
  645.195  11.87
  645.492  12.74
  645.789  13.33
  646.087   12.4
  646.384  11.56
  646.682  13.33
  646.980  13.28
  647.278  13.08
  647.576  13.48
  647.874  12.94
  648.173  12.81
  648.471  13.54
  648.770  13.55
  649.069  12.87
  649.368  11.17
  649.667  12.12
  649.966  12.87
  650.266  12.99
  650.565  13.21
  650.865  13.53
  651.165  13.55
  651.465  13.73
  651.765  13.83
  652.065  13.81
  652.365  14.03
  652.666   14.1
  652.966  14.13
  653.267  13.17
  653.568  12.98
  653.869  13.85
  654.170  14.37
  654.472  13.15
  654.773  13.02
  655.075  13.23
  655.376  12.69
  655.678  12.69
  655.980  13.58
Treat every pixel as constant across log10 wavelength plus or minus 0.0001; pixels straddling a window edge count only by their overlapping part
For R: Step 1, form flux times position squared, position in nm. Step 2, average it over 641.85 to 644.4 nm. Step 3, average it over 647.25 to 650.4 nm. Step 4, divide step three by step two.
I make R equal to 1.0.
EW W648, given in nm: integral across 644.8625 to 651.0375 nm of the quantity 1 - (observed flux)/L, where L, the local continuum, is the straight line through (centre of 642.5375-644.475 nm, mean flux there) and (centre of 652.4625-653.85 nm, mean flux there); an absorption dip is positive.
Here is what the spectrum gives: 0.071 nm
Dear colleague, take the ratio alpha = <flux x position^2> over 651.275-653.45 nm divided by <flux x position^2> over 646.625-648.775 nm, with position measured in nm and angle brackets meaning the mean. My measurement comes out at 1.1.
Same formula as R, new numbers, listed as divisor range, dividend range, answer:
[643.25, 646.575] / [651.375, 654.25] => 1.15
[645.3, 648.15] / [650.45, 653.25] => 1.08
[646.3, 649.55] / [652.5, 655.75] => 1.06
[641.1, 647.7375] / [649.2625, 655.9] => 1.08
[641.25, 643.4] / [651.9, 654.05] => 1.11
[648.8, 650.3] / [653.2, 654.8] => 1.10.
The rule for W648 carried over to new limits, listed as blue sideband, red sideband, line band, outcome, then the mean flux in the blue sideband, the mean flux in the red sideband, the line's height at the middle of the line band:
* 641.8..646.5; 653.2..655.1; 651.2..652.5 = -0.06 nm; 12.4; 13.4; 13.2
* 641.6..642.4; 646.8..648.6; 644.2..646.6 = 0.10 nm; 12.7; 13.2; 13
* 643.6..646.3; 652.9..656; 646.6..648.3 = -0.08 nm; 12.3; 13.3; 12.6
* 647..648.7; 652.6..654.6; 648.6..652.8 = 0.06 nm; 13.2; 13.7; 13.4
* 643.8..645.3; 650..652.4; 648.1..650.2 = 0.06 nm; 12.1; 13.5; 13.1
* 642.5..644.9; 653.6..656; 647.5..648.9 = -0.05 nm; 12.4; 13.3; 12.8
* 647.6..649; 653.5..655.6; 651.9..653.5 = -0.06 nm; 13.2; 13.3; 13.3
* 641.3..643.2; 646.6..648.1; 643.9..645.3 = 0.08 nm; 12.8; 13.2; 13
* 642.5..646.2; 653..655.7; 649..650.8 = 0.05 nm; 12.4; 13.3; 12.9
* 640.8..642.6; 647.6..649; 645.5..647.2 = 0.04 nm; 12.8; 13.2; 13.1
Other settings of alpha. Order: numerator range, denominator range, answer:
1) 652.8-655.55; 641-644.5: 1.11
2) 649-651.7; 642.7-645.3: 1.08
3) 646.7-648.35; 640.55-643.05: 1.05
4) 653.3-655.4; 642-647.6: 1.09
